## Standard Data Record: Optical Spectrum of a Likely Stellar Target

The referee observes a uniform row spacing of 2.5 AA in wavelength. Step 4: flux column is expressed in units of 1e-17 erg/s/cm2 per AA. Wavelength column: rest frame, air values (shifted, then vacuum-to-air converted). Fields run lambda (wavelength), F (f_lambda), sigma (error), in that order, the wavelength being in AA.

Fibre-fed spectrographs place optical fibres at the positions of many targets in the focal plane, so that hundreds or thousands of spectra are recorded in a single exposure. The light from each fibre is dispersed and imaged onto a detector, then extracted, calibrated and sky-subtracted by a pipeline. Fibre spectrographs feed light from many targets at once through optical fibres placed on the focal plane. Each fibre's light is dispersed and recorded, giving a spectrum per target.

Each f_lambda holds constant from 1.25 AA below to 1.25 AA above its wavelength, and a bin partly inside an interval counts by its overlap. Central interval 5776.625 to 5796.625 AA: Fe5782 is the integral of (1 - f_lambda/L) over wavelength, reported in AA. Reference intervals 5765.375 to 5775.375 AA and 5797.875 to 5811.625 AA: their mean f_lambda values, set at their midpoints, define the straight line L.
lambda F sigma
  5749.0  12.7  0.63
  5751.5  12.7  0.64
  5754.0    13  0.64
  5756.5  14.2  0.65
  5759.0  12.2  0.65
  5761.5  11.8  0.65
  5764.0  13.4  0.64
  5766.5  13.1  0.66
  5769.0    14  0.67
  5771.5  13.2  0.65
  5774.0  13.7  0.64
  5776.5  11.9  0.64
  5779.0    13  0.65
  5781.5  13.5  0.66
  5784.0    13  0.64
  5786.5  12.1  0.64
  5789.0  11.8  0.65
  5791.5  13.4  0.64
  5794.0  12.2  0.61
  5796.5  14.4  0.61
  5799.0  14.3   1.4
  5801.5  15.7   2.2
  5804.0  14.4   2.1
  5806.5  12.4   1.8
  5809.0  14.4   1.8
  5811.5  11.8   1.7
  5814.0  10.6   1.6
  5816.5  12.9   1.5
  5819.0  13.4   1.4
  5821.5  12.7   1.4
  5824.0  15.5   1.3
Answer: 1.4 AA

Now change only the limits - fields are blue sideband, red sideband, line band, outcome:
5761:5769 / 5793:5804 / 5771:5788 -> 0.84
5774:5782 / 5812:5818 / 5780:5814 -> -2.50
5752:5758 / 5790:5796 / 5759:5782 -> 0.40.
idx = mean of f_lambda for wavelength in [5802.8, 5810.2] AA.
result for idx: 13.7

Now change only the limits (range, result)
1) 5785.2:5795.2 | 12.4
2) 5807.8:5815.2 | 12.3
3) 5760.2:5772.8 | 13.1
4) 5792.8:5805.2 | 14.2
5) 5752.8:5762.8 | 12.8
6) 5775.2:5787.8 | 12.7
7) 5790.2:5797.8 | 13.3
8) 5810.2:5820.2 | 12.2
